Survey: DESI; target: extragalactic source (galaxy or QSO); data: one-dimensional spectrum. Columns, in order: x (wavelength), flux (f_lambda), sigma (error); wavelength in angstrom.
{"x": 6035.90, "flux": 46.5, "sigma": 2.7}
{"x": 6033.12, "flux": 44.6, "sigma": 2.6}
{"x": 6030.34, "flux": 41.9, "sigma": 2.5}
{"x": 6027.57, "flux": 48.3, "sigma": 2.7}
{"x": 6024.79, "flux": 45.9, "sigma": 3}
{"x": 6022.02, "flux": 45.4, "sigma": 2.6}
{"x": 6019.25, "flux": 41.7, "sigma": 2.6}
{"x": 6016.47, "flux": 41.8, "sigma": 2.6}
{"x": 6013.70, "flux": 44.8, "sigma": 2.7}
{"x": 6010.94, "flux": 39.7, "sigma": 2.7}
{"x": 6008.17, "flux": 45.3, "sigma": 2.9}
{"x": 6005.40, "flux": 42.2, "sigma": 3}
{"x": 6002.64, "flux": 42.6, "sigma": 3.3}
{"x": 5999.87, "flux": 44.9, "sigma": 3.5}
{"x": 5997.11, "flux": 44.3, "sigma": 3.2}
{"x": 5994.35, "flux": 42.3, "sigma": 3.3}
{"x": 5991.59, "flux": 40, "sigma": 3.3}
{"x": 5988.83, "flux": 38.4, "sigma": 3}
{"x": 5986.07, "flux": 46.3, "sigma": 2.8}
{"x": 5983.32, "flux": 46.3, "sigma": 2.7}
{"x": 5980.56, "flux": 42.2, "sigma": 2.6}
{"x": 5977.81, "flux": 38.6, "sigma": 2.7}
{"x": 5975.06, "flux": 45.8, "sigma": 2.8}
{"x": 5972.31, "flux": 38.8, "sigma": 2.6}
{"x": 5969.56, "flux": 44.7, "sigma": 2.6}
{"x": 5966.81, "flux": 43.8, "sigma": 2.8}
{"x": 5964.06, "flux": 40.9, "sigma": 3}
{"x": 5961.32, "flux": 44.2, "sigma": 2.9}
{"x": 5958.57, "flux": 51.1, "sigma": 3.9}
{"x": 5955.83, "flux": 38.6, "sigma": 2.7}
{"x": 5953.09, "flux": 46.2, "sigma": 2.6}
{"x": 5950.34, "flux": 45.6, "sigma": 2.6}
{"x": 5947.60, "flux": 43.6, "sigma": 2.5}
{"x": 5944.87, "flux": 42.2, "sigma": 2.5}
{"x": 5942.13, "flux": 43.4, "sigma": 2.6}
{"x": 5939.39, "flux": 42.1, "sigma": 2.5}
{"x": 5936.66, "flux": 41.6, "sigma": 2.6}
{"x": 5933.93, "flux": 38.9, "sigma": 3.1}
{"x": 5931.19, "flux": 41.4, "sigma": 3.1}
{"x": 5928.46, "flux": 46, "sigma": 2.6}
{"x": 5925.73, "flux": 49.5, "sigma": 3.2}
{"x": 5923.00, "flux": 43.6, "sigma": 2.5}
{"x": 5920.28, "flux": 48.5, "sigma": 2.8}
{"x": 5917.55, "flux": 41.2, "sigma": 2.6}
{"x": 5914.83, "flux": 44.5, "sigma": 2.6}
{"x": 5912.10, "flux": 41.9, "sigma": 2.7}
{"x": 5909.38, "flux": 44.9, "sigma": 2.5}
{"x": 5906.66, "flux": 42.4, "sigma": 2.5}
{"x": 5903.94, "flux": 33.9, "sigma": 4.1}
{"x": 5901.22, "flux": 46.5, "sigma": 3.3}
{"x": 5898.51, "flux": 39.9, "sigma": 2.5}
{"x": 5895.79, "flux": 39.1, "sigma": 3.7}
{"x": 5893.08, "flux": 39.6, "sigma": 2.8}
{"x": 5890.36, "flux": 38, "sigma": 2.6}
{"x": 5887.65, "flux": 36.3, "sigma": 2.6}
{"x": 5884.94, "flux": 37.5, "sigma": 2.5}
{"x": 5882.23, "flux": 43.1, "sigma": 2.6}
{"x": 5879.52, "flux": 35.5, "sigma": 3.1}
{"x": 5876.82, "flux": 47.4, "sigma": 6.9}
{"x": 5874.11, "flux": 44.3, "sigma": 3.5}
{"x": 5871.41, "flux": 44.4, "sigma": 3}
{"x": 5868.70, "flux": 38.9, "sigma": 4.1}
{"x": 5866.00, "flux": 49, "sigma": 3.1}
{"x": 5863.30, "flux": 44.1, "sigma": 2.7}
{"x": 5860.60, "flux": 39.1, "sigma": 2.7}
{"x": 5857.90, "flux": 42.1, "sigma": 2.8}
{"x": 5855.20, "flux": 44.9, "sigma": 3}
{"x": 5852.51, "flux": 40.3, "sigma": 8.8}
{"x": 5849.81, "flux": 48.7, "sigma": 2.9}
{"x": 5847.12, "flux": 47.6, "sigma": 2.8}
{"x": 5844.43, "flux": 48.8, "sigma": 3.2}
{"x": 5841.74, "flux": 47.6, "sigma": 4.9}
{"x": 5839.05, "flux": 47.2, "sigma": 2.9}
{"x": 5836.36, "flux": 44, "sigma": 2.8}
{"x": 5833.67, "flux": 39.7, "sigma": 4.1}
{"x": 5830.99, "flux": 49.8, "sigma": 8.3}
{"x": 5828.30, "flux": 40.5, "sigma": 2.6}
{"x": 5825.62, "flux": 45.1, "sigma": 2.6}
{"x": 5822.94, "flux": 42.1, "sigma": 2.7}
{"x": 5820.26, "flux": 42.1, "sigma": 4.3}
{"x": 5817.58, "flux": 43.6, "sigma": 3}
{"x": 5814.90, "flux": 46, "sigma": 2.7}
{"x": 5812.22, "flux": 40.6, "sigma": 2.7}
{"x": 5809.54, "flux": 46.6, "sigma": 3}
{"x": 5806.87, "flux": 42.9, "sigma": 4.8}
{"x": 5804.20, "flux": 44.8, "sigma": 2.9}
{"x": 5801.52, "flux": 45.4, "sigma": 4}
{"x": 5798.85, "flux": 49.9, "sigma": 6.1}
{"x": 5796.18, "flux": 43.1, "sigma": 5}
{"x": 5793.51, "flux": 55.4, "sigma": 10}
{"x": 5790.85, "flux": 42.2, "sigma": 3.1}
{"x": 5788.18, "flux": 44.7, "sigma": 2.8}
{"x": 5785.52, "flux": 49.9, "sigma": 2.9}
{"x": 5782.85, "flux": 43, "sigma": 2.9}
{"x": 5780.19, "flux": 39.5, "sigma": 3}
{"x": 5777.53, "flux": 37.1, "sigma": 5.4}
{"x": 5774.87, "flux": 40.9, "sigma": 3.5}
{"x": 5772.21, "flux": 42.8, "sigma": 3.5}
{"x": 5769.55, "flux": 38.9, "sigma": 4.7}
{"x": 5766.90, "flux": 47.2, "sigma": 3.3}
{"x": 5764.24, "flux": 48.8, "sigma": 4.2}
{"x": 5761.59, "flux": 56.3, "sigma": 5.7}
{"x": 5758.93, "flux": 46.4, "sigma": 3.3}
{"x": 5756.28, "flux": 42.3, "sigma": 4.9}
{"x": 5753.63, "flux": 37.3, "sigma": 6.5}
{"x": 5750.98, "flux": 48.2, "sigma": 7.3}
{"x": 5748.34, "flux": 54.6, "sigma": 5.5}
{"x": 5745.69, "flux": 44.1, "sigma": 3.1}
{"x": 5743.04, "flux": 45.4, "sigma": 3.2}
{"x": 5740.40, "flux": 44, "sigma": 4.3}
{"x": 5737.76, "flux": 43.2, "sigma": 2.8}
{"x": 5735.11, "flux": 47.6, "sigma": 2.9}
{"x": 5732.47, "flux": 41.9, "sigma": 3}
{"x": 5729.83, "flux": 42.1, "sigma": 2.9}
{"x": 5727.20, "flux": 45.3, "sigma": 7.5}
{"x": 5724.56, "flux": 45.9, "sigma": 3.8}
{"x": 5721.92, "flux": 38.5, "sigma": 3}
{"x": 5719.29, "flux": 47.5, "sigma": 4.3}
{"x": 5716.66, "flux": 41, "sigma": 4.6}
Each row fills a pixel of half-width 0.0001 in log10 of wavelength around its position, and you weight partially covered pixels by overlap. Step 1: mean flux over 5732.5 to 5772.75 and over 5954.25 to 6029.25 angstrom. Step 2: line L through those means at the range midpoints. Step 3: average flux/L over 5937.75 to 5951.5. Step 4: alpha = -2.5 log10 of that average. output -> 0.01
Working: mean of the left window 45.7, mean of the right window 43.3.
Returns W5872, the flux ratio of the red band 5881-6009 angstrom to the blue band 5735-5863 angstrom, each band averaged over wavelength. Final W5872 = 0.95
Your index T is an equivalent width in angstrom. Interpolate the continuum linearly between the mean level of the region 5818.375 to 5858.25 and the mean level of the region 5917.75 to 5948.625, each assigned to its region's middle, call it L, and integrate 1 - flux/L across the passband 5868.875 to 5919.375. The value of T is 3.4 angstrom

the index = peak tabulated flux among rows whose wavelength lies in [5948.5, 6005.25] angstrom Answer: 51.1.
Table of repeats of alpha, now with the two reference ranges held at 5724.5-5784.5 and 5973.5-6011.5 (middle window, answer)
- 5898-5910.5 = 0.05 mag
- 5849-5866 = 0.01 mag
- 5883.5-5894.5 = 0.15 mag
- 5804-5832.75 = 0.00 mag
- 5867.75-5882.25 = 0.03 mag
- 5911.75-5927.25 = -0.04 mag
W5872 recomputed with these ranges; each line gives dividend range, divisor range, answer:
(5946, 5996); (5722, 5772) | 0.95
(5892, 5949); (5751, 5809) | 0.95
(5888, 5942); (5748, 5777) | 0.93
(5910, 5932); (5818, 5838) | 1.03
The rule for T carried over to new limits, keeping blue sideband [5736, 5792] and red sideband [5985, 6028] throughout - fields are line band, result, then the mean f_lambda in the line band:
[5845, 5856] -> -0.38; 45.7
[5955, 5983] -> 0.24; 43.1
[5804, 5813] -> 0.12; 43.8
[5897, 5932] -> 0.28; 43.4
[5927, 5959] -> 0.30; 43.2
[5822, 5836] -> 0.23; 43.5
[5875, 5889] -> 1.23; 40.1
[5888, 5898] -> 1.18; 38.7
